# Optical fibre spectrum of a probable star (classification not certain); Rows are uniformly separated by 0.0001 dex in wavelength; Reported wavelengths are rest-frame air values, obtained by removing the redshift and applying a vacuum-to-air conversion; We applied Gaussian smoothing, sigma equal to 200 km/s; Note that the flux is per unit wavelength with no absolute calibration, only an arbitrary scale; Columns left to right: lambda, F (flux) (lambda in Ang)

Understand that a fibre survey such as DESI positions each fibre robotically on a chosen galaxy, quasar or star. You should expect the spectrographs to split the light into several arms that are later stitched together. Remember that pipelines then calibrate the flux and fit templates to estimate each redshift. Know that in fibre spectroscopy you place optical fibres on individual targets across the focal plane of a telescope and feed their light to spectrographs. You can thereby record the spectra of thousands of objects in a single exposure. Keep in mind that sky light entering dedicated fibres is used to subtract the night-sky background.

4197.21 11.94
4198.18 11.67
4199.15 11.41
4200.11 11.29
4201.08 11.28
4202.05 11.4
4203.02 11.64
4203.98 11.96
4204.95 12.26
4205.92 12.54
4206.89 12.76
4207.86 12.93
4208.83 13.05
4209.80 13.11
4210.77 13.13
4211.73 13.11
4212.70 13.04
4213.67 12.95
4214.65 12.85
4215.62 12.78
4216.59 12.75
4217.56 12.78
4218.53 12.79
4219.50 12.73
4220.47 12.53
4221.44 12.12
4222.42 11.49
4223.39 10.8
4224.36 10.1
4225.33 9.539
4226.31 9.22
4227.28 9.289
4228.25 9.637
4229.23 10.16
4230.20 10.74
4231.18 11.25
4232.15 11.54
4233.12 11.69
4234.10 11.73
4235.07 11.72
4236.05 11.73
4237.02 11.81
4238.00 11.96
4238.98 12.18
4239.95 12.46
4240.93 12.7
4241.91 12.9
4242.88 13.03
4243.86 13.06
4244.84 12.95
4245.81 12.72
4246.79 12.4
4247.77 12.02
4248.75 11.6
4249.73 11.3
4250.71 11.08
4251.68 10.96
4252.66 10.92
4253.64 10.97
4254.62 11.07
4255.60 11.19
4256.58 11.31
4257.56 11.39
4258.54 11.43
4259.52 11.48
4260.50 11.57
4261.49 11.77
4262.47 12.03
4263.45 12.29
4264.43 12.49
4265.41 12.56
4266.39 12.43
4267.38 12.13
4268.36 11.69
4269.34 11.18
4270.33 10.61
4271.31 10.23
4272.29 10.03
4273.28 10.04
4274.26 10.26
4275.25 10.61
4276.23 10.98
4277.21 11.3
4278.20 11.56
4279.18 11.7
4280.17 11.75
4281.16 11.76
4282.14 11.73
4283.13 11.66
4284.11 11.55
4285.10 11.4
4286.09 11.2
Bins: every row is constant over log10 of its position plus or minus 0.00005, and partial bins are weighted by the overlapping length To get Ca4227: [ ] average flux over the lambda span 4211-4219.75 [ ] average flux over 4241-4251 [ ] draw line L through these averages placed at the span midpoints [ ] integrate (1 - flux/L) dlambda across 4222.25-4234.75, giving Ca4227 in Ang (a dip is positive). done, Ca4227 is 2.08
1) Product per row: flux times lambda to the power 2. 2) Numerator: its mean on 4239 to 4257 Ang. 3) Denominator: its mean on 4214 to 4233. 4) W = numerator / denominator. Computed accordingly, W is 1.1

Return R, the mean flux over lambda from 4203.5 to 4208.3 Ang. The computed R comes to 12.5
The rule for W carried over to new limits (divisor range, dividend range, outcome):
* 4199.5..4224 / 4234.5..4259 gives 0.97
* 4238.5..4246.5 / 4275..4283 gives 0.91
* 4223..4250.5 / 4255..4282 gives 1.01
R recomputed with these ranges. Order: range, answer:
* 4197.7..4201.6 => 11.4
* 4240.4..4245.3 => 12.9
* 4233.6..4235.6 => 11.7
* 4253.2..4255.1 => 11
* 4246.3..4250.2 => 11.8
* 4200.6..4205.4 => 11.7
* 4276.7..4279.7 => 11.5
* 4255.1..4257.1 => 11.3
